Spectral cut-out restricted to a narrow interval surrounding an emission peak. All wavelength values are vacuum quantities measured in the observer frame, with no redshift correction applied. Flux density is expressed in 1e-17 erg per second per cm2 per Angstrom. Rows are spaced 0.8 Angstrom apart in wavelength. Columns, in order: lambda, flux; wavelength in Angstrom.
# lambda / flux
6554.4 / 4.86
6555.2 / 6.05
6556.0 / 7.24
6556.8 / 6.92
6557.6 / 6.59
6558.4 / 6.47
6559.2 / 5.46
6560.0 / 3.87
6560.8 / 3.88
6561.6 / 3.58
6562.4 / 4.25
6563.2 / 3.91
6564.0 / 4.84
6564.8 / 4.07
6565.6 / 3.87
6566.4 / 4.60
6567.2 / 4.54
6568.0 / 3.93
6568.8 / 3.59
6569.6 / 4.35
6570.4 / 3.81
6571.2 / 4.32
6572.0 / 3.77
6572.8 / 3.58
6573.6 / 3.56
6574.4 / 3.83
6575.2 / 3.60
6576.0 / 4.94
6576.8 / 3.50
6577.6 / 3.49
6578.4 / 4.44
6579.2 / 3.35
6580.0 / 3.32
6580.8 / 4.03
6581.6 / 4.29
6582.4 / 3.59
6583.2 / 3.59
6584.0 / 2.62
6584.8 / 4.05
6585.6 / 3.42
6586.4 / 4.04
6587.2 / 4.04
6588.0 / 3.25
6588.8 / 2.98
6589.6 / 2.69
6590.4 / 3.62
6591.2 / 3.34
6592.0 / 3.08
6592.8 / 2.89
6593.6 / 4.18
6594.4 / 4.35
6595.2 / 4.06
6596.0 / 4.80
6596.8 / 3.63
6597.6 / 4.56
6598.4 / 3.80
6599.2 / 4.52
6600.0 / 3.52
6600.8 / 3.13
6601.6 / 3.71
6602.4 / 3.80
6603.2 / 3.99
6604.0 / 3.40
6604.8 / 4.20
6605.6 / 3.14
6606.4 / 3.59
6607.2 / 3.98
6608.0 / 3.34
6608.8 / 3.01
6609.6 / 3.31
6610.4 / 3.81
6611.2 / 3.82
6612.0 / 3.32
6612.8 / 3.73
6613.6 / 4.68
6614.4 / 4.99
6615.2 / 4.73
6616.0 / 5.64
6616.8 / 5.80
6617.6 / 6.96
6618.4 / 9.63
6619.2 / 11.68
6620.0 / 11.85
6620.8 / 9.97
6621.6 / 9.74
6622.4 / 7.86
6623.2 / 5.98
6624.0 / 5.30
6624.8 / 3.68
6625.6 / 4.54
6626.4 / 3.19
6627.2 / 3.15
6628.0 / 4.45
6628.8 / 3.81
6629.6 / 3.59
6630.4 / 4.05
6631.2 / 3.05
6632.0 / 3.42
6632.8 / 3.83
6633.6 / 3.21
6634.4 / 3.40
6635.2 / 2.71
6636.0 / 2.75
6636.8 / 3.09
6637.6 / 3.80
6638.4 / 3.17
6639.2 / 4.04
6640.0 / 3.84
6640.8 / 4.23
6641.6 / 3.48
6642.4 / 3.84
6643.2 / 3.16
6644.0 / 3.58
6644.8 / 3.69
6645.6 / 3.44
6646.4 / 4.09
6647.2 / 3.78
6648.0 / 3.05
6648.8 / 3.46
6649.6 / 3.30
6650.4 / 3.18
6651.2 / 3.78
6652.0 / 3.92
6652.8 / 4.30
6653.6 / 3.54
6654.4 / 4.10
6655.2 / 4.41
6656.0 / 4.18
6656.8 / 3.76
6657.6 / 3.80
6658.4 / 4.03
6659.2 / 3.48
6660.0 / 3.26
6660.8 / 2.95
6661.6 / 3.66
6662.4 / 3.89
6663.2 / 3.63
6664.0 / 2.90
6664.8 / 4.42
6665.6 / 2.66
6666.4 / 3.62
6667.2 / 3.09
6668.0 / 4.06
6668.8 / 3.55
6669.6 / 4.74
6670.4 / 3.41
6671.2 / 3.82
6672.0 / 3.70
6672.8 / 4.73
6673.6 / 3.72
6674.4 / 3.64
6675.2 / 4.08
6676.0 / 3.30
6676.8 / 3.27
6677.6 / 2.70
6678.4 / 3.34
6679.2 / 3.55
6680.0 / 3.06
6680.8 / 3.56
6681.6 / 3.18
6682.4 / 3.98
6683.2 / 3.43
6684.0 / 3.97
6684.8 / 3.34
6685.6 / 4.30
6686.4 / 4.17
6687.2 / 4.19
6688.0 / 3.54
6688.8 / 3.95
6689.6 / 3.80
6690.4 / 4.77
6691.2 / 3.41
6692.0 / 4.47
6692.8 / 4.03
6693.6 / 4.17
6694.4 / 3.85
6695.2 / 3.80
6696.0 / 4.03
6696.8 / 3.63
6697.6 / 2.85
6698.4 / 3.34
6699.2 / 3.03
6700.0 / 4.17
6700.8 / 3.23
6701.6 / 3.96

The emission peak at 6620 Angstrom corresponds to [O III] 5007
